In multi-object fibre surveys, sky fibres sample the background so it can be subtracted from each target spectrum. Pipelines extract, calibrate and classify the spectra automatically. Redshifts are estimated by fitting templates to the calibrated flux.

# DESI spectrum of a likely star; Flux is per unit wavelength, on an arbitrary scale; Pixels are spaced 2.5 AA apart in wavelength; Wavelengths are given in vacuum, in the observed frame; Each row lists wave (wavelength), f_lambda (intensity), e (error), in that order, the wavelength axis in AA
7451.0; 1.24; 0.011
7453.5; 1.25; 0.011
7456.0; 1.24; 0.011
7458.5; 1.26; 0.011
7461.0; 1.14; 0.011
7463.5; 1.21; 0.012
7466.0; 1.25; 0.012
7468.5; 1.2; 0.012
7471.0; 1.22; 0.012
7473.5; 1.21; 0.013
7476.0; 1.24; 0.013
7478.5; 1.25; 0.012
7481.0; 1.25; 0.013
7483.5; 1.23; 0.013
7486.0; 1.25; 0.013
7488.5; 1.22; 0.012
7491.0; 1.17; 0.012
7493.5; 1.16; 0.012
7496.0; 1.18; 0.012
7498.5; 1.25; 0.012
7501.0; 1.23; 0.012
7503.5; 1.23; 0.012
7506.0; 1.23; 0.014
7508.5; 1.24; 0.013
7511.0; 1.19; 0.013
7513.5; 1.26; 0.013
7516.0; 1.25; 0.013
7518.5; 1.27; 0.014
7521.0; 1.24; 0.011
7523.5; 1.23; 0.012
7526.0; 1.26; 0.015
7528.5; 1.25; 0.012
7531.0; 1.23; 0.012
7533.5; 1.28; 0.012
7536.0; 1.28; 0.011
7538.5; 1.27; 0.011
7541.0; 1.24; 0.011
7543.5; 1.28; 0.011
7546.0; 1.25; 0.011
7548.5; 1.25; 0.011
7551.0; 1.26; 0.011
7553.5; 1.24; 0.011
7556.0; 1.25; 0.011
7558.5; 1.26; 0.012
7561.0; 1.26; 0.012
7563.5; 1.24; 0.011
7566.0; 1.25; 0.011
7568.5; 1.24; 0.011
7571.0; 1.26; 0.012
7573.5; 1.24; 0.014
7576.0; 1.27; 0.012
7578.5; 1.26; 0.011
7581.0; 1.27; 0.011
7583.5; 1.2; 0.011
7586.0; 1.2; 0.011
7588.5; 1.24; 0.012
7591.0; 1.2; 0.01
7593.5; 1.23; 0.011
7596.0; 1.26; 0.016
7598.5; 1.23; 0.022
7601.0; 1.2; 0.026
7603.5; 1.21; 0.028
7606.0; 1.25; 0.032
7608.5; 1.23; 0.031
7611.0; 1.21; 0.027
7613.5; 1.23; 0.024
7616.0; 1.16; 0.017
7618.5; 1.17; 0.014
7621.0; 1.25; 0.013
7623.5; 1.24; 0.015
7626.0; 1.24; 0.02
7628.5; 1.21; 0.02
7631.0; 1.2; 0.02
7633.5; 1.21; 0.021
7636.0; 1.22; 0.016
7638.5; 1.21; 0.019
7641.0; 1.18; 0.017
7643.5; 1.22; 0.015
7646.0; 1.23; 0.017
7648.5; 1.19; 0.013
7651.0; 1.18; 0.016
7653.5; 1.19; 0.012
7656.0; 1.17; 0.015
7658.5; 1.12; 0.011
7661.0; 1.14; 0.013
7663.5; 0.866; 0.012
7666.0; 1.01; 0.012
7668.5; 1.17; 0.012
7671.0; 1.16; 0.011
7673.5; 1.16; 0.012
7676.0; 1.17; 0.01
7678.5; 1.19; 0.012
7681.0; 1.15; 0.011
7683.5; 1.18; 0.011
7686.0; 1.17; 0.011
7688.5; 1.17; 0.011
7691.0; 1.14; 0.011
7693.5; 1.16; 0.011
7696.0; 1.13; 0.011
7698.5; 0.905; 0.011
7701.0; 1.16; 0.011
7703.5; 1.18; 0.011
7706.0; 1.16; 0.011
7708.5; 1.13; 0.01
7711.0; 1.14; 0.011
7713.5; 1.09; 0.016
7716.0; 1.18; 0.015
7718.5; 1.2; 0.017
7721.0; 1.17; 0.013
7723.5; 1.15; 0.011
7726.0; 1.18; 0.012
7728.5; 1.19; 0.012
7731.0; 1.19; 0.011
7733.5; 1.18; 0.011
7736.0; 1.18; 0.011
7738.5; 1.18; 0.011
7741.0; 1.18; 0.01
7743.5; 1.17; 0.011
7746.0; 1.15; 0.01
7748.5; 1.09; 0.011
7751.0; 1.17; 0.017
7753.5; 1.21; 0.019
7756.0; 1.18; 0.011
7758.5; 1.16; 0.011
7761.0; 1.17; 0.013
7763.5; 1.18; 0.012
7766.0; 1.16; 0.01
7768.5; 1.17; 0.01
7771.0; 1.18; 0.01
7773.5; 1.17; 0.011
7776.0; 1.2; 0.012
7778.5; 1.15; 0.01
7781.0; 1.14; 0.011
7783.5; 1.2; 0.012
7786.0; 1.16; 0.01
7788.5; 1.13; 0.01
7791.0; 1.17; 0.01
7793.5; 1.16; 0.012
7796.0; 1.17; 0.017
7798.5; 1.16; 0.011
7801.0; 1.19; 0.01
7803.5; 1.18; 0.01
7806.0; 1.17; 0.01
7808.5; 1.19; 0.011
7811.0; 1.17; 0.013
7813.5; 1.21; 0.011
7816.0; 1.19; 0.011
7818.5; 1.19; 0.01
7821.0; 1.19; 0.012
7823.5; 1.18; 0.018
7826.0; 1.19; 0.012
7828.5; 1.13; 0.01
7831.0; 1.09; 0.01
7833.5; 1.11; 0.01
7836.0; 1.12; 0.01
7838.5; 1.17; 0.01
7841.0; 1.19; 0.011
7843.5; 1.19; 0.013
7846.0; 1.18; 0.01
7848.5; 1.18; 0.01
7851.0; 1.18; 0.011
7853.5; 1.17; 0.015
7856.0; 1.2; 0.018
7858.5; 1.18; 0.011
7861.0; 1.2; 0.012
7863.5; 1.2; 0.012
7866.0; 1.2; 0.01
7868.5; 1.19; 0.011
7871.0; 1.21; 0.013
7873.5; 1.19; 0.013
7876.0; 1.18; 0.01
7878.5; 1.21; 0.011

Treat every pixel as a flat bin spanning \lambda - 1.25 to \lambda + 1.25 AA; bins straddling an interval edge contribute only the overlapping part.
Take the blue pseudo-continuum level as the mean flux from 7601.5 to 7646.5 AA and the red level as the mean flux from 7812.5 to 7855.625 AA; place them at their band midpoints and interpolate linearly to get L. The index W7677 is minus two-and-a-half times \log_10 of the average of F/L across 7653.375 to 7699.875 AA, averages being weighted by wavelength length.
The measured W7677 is 0.08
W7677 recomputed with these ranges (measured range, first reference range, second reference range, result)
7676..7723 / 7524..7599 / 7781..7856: 0.056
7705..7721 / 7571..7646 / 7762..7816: 0.039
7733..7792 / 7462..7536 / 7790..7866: 0.016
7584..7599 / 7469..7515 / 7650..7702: -0.049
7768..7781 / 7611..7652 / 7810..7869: 0.013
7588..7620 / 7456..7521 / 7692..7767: -0.023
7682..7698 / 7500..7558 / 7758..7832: 0.051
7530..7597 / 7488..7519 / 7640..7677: -0.052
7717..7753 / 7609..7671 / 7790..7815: 0.005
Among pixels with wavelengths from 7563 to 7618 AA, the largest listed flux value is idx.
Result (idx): 1.27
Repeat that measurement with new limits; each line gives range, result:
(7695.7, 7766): 1.21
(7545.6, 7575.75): 1.26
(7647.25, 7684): 1.19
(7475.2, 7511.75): 1.25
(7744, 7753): 1.17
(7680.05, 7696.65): 1.18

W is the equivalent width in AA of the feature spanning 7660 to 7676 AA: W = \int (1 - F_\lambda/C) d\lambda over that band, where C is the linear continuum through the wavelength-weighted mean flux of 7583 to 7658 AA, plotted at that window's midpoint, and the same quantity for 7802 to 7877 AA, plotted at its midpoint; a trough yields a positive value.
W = 1.5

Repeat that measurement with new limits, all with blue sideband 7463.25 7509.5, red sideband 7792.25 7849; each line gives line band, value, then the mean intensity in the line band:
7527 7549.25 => -0.8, 1.26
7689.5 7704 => 1.0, 1.11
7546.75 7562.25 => -0.5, 1.25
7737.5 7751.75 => 0.3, 1.16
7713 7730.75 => 0.2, 1.17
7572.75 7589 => -0.4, 1.24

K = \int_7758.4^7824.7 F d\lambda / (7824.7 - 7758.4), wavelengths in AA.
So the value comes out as 1.17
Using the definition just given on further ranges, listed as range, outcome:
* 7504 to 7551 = 1.25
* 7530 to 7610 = 1.24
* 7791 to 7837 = 1.17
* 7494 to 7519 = 1.23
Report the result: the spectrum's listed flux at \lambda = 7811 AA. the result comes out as 1.17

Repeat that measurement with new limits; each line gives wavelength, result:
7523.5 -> 1.23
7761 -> 1.17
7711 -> 1.14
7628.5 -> 1.21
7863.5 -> 1.2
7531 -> 1.23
